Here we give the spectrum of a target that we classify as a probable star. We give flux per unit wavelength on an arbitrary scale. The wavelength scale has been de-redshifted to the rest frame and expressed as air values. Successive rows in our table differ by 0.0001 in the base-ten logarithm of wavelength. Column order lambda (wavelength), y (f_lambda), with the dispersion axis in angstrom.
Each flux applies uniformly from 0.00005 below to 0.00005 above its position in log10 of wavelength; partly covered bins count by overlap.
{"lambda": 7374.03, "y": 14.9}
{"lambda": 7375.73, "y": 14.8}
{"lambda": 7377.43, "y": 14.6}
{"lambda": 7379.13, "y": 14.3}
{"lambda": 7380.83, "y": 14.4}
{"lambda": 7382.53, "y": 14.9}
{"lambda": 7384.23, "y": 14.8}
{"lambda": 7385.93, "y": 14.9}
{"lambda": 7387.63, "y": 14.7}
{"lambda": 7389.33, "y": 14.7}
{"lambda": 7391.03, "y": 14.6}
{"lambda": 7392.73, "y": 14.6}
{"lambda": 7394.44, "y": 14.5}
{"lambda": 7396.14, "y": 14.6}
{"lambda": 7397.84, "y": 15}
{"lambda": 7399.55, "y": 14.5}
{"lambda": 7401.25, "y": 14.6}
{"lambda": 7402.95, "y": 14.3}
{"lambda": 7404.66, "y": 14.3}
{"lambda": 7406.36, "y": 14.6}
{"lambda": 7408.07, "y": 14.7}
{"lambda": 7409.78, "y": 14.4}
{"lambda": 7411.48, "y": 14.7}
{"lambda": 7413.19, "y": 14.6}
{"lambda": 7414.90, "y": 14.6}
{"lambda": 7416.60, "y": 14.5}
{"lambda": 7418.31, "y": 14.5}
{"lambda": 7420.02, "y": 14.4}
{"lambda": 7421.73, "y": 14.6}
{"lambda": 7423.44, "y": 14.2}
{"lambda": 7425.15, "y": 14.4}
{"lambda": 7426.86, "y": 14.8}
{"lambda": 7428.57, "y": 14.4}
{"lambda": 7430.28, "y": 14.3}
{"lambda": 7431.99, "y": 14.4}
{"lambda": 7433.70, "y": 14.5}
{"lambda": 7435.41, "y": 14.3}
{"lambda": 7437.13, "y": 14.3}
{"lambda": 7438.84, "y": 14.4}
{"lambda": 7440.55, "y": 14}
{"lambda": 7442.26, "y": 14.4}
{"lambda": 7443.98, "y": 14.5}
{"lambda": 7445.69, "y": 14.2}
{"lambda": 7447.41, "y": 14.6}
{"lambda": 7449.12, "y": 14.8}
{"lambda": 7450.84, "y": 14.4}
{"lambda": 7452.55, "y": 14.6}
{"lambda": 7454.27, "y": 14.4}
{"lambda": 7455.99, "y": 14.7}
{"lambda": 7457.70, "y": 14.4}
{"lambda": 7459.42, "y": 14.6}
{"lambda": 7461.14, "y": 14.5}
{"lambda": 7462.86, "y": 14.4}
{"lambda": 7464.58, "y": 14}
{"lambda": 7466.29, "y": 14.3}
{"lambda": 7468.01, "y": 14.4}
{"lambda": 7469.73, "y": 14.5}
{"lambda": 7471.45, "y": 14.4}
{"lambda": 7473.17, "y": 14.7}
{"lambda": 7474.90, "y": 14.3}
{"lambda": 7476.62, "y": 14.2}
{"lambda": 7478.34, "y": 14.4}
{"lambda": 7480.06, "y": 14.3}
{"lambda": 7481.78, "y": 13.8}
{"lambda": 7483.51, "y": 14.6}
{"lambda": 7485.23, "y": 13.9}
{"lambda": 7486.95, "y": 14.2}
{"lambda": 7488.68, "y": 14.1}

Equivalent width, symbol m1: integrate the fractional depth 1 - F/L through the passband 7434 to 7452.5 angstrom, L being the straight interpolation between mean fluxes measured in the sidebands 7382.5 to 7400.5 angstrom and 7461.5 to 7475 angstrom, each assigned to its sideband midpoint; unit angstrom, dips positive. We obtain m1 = 0.1 angstrom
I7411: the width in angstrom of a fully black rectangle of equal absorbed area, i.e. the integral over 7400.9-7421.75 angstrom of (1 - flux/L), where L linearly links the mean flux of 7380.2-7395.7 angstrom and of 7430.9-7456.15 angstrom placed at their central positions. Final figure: 0.08 angstrom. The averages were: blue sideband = 14.7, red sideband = 14.4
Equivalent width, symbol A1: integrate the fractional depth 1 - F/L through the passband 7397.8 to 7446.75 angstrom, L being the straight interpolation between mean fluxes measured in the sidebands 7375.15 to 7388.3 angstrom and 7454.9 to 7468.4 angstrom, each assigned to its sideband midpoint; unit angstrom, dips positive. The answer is 0.3 angstrom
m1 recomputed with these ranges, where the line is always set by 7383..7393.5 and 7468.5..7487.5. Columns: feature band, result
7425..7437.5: 0.1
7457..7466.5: 0.0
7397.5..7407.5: 0.1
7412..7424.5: 0.1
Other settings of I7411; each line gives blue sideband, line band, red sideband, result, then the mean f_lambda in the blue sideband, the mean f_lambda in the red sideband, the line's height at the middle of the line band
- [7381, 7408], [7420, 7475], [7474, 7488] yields -0.22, 14.6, 14.2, 14.4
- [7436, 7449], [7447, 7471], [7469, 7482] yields -0.18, 14.4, 14.3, 14.4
